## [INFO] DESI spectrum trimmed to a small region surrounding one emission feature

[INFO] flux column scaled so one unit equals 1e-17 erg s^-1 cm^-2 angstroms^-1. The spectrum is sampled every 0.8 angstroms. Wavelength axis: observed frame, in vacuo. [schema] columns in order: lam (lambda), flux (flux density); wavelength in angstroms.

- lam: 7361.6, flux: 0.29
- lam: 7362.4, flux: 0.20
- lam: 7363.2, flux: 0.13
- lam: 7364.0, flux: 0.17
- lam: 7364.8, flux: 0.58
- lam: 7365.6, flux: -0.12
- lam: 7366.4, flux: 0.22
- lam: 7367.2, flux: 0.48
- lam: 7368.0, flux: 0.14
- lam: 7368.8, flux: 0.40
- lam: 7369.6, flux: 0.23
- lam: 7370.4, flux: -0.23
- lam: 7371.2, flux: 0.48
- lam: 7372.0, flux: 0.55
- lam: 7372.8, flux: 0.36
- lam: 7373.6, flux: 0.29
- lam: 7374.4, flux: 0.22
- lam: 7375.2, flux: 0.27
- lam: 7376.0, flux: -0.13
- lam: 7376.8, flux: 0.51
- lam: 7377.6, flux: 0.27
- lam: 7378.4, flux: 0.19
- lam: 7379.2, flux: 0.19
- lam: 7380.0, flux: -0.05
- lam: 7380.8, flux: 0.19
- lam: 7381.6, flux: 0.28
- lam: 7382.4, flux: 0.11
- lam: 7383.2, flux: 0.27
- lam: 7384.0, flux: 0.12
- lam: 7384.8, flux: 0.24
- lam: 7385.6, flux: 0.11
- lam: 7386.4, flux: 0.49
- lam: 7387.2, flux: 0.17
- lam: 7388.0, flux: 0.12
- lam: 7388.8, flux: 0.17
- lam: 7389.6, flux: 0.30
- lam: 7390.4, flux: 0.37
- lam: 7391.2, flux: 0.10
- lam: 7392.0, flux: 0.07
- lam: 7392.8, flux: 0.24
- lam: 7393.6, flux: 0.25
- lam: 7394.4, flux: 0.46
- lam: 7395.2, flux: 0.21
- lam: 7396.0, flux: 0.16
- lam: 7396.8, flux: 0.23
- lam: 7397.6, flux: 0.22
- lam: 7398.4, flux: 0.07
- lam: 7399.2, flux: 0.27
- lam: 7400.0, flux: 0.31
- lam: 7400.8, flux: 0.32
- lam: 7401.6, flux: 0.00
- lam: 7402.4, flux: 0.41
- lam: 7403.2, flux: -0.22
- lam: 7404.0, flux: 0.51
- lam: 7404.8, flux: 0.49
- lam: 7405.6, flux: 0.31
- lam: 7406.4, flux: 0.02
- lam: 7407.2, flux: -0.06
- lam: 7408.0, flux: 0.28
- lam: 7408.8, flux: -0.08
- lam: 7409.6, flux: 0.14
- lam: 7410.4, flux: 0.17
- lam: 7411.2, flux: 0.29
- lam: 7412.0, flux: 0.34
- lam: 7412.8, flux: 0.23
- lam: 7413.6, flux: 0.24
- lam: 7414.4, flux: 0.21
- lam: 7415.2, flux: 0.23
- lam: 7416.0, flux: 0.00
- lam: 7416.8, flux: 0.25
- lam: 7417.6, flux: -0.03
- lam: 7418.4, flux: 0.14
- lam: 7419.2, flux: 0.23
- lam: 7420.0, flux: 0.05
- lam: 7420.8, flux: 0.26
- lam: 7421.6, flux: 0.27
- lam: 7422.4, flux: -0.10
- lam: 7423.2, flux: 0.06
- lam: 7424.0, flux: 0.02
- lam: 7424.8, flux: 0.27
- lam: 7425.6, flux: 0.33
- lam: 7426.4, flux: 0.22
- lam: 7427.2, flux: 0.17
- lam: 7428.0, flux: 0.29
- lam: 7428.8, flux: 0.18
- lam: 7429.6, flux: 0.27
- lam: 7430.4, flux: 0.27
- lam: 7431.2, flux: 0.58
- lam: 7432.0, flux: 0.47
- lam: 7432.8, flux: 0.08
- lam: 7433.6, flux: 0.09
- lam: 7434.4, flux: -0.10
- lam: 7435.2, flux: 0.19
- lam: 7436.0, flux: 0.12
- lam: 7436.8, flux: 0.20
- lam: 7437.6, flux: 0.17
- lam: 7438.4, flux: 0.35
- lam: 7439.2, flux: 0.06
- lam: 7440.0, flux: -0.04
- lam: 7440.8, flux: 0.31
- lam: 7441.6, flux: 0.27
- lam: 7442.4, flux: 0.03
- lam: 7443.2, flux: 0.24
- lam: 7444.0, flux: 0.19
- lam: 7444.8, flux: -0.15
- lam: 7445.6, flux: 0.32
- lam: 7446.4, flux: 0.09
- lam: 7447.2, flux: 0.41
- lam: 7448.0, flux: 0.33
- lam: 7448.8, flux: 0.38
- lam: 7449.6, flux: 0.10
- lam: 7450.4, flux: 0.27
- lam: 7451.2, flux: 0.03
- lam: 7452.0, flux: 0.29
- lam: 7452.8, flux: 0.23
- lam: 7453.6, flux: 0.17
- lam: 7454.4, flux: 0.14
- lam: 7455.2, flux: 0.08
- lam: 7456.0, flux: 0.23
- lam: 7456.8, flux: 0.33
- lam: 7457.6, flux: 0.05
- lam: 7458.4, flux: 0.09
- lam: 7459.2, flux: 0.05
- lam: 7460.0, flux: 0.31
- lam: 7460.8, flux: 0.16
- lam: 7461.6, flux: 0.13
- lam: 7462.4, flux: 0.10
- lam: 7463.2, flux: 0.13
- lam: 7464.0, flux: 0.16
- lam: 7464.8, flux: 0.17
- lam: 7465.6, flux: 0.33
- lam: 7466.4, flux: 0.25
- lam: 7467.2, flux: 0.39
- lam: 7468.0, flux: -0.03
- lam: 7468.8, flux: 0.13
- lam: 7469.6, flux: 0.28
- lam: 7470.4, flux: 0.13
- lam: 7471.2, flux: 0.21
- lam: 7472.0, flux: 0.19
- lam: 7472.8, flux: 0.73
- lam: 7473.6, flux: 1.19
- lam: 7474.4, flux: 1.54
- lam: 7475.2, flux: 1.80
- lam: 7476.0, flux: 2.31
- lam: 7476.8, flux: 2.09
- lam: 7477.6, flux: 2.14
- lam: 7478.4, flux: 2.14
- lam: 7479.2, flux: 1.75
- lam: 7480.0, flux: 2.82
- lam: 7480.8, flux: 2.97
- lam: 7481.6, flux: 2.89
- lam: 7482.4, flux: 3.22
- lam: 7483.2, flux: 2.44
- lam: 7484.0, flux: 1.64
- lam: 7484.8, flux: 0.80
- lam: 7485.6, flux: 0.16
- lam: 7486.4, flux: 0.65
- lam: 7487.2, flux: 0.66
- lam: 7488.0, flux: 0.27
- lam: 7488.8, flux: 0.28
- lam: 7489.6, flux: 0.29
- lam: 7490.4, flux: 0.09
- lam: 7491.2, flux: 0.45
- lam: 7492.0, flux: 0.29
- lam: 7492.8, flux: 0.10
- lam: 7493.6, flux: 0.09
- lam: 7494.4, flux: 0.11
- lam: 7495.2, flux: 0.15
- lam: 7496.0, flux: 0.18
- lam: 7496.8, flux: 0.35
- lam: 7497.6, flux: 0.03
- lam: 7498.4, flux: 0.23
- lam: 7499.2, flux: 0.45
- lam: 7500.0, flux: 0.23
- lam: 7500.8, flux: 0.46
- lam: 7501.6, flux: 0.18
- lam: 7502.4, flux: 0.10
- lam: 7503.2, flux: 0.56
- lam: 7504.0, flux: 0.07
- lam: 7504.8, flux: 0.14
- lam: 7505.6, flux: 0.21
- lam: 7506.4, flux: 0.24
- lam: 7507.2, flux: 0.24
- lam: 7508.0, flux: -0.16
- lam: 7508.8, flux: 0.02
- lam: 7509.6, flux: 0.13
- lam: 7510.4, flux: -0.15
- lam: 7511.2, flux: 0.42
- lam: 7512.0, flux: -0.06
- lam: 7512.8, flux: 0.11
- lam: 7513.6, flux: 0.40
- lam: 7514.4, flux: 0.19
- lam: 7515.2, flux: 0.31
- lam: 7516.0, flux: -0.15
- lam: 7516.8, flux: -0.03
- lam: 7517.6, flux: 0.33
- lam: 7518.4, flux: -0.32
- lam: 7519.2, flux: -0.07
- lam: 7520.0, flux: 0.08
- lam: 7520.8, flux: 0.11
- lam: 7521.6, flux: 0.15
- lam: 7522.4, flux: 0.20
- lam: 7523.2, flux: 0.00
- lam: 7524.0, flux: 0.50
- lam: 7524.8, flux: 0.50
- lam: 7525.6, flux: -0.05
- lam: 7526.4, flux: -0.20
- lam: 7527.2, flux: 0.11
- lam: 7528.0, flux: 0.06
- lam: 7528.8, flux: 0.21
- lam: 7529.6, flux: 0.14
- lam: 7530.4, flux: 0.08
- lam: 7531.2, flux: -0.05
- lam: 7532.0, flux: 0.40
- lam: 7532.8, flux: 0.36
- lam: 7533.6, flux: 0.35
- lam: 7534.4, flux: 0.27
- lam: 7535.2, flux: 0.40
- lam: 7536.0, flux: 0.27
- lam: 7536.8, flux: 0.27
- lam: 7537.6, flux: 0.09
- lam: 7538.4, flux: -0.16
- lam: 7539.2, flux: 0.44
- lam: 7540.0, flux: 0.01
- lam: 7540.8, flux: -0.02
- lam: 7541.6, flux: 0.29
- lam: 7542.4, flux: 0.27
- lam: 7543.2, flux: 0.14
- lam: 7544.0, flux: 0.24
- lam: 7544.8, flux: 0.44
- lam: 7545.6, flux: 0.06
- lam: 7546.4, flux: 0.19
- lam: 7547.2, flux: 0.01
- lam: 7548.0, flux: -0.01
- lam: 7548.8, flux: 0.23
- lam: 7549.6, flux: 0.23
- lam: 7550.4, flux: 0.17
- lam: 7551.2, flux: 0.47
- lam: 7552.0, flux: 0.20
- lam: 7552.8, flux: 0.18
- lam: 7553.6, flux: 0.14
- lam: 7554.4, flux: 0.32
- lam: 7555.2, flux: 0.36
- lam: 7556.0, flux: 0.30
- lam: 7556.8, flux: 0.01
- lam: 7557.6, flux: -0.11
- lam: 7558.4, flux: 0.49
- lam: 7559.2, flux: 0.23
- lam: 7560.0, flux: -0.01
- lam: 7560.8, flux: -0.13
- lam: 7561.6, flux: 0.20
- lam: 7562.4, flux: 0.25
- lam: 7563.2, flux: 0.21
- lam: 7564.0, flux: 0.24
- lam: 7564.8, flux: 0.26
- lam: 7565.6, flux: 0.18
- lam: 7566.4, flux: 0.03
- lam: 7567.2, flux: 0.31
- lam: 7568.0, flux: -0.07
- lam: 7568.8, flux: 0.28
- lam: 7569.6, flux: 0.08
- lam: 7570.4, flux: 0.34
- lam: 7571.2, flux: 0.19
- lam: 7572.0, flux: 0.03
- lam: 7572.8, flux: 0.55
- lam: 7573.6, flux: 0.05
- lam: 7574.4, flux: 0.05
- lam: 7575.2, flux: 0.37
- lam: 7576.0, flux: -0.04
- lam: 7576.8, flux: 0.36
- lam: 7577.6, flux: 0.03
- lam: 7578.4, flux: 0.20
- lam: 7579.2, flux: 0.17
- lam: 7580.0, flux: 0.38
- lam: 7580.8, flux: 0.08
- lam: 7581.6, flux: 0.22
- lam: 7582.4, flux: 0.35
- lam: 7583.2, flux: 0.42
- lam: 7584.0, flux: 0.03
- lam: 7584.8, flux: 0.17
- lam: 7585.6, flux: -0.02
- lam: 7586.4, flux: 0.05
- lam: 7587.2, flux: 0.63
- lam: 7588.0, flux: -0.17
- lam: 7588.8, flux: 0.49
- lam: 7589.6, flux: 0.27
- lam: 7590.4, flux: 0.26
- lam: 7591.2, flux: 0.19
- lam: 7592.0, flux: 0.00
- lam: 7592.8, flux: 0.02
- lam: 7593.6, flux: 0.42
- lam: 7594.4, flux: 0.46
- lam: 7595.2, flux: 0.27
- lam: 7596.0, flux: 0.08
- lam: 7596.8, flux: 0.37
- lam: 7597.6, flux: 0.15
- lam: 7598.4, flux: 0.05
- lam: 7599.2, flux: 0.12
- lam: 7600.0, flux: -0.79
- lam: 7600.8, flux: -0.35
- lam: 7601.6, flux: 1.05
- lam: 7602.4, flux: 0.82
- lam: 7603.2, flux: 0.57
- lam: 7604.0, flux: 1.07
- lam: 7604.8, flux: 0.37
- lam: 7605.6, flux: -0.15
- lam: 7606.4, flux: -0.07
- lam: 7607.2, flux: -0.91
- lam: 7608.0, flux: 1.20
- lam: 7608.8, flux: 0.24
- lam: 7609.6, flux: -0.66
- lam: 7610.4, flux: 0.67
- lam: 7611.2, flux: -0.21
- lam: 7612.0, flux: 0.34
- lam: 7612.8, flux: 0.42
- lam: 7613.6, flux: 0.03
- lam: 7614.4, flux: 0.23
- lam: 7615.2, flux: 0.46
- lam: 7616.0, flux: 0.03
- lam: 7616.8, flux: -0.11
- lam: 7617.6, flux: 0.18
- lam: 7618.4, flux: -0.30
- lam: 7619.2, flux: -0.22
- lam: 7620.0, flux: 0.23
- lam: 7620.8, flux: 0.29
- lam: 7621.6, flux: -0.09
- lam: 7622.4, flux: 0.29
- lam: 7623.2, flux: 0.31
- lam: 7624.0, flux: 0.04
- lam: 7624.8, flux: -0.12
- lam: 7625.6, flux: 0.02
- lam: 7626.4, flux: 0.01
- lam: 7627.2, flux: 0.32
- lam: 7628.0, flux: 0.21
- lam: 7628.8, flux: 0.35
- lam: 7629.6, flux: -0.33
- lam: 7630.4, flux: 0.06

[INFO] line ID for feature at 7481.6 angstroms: [O II] 3727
